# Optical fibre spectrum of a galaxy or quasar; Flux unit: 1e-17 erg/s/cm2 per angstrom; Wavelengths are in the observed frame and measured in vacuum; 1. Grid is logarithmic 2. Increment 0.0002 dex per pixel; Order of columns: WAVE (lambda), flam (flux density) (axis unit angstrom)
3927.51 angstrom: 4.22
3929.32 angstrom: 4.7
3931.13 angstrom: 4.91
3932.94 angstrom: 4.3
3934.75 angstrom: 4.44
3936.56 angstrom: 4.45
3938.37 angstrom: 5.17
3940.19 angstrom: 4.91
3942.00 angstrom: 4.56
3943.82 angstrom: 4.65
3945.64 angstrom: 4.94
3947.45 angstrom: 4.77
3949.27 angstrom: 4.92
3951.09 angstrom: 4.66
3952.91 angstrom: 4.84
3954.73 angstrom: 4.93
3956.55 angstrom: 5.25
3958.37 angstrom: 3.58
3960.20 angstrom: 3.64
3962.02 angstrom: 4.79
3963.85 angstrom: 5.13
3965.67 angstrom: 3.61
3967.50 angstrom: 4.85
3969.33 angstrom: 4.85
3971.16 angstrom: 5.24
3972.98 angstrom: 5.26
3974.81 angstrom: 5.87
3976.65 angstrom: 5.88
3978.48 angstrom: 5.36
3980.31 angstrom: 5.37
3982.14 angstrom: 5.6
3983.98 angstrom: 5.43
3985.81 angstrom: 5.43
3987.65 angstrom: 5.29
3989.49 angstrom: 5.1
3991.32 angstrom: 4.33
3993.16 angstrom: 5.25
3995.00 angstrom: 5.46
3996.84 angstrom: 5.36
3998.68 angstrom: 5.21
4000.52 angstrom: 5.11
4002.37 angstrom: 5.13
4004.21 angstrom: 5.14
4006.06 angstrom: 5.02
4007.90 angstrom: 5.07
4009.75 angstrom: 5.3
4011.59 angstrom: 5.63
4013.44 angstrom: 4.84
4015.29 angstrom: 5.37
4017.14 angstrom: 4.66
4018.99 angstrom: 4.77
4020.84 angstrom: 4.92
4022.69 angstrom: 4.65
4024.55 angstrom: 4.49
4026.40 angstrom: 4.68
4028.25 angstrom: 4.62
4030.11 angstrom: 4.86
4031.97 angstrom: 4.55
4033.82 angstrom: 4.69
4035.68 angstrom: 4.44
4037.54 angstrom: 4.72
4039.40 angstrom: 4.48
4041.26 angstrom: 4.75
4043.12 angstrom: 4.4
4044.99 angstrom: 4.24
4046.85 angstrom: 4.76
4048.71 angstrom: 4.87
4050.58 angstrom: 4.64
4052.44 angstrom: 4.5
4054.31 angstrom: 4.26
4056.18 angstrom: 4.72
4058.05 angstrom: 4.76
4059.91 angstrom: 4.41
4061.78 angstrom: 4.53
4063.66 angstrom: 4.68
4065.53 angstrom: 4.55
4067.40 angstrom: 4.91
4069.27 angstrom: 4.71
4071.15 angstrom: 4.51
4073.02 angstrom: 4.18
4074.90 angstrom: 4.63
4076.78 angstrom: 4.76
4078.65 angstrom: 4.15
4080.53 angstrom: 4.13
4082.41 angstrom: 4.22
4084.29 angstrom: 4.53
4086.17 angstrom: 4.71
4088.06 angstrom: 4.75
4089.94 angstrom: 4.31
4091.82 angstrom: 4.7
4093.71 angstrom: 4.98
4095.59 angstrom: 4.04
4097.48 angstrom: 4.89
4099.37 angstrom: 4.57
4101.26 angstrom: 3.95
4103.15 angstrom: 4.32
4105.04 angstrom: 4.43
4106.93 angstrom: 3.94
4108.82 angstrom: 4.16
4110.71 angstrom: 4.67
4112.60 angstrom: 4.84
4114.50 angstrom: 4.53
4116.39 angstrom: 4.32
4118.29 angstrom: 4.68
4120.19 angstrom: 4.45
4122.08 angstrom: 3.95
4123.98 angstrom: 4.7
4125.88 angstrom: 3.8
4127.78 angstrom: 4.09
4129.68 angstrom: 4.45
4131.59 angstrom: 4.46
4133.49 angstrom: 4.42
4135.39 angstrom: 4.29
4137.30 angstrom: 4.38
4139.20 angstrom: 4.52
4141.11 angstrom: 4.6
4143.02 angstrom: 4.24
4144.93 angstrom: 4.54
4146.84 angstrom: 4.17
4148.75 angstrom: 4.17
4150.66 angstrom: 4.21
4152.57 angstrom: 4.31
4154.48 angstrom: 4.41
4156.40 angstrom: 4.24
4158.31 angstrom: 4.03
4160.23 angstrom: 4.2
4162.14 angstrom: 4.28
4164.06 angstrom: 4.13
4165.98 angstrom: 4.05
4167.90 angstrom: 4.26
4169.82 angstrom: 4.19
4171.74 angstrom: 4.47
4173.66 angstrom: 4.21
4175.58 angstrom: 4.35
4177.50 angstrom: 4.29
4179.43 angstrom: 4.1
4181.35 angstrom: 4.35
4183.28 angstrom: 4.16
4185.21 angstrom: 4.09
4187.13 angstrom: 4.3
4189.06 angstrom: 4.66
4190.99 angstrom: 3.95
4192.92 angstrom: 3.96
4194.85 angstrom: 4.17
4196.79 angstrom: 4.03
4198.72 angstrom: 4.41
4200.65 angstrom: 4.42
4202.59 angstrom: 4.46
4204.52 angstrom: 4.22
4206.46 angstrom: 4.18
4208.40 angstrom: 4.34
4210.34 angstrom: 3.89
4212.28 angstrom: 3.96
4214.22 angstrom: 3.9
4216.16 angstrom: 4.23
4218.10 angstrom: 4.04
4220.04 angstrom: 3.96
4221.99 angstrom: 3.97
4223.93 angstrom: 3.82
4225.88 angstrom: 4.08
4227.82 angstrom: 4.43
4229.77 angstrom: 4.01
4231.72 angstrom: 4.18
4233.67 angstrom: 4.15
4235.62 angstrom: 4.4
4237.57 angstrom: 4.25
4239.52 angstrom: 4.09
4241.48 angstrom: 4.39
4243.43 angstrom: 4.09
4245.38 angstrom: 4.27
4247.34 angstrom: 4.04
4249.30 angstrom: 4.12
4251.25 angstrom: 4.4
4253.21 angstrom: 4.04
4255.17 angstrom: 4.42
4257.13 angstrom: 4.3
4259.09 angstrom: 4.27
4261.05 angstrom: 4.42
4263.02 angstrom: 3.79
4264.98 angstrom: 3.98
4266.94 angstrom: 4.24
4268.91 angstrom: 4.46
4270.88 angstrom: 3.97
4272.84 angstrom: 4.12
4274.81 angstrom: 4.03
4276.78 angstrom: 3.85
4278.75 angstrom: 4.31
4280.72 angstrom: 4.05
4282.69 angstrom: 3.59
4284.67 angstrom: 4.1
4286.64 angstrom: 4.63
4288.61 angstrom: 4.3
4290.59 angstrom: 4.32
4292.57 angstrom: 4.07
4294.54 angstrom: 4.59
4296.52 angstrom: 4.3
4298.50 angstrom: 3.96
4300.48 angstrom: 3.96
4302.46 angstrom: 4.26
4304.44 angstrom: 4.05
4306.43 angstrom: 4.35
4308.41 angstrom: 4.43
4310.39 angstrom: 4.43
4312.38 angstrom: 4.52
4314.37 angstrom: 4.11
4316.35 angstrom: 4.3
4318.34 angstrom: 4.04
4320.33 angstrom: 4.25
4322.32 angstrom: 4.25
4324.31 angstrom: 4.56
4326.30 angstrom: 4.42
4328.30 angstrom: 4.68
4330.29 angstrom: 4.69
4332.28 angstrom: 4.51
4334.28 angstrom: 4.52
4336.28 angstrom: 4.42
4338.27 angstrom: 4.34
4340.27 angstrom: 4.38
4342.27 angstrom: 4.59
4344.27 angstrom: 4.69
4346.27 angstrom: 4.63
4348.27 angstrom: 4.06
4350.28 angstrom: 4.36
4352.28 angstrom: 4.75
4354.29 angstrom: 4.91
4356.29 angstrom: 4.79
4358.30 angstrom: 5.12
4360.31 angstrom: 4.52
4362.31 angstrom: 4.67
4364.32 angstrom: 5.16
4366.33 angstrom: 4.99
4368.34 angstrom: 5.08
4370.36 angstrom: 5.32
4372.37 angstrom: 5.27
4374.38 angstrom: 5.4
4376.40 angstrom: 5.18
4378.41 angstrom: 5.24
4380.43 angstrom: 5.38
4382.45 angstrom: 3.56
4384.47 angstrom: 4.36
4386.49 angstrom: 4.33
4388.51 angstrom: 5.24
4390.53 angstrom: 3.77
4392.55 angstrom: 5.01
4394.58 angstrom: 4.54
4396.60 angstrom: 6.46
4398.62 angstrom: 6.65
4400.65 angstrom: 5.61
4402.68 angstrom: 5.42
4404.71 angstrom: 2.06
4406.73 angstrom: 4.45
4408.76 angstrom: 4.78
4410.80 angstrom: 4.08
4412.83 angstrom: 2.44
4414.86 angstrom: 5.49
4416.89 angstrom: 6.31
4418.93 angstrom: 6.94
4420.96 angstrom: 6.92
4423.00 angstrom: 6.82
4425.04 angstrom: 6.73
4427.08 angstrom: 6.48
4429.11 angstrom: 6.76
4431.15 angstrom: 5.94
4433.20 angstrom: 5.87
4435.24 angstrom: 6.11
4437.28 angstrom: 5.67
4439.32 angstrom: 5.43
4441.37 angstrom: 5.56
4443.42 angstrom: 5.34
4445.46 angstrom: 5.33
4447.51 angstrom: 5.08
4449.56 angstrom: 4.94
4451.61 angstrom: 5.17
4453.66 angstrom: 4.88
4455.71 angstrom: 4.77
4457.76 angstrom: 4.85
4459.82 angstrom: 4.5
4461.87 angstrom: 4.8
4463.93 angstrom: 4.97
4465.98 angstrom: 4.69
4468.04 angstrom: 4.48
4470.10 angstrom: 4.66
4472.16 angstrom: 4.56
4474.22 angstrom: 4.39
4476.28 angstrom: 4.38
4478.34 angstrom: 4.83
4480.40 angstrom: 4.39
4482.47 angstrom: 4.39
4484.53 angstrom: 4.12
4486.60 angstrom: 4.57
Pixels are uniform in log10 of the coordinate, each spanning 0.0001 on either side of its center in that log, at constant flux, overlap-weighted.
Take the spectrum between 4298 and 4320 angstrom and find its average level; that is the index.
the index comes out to 4.23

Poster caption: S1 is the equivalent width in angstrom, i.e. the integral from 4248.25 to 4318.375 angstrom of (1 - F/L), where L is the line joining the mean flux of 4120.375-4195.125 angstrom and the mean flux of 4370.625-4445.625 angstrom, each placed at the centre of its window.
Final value 8.7 angstrom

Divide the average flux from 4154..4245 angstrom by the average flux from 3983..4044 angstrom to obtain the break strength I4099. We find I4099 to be 0.8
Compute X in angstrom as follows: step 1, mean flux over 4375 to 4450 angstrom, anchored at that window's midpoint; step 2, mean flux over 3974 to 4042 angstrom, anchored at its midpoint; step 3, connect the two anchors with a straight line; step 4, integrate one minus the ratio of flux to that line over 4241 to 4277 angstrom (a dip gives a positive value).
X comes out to 7.2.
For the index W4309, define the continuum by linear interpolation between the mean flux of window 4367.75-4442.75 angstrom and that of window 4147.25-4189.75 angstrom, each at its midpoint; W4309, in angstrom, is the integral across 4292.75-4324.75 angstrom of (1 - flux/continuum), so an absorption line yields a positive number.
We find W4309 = 4.1 angstrom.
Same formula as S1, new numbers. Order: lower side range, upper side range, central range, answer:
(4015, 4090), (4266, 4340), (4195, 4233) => 2.2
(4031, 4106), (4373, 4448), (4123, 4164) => 3.5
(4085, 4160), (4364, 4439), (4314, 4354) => 5.0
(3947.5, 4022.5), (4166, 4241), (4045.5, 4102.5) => 1.8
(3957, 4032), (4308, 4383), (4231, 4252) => 2.4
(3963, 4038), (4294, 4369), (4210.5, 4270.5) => 6.3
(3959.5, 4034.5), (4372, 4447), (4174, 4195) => 3.8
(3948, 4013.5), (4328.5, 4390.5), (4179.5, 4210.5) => 4.1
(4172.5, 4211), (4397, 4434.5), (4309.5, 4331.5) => 2.7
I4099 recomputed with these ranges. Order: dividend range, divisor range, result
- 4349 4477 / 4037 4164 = 1.15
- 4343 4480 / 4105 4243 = 1.19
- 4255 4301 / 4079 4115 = 0.94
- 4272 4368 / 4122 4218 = 1.04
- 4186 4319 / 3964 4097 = 0.87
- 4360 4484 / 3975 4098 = 1.06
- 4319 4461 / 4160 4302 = 1.20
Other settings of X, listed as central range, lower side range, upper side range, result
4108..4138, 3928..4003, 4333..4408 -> 3.0 angstrom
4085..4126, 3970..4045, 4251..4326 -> 2.5 angstrom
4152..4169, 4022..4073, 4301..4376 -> 1.4 angstrom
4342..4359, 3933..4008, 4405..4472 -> 1.9 angstrom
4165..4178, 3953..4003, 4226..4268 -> 0.5 angstrom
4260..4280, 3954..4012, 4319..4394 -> 2.8 angstrom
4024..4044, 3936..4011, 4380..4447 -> 1.7 angstrom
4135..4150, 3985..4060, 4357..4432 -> 1.8 angstrom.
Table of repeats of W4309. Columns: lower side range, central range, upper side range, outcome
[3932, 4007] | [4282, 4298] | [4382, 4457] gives 2.9 angstrom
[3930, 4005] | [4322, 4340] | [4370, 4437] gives 2.6 angstrom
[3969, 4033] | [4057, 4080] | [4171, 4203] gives 1.2 angstrom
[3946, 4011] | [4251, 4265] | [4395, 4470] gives 2.7 angstrom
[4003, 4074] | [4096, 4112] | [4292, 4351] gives 0.9 angstrom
